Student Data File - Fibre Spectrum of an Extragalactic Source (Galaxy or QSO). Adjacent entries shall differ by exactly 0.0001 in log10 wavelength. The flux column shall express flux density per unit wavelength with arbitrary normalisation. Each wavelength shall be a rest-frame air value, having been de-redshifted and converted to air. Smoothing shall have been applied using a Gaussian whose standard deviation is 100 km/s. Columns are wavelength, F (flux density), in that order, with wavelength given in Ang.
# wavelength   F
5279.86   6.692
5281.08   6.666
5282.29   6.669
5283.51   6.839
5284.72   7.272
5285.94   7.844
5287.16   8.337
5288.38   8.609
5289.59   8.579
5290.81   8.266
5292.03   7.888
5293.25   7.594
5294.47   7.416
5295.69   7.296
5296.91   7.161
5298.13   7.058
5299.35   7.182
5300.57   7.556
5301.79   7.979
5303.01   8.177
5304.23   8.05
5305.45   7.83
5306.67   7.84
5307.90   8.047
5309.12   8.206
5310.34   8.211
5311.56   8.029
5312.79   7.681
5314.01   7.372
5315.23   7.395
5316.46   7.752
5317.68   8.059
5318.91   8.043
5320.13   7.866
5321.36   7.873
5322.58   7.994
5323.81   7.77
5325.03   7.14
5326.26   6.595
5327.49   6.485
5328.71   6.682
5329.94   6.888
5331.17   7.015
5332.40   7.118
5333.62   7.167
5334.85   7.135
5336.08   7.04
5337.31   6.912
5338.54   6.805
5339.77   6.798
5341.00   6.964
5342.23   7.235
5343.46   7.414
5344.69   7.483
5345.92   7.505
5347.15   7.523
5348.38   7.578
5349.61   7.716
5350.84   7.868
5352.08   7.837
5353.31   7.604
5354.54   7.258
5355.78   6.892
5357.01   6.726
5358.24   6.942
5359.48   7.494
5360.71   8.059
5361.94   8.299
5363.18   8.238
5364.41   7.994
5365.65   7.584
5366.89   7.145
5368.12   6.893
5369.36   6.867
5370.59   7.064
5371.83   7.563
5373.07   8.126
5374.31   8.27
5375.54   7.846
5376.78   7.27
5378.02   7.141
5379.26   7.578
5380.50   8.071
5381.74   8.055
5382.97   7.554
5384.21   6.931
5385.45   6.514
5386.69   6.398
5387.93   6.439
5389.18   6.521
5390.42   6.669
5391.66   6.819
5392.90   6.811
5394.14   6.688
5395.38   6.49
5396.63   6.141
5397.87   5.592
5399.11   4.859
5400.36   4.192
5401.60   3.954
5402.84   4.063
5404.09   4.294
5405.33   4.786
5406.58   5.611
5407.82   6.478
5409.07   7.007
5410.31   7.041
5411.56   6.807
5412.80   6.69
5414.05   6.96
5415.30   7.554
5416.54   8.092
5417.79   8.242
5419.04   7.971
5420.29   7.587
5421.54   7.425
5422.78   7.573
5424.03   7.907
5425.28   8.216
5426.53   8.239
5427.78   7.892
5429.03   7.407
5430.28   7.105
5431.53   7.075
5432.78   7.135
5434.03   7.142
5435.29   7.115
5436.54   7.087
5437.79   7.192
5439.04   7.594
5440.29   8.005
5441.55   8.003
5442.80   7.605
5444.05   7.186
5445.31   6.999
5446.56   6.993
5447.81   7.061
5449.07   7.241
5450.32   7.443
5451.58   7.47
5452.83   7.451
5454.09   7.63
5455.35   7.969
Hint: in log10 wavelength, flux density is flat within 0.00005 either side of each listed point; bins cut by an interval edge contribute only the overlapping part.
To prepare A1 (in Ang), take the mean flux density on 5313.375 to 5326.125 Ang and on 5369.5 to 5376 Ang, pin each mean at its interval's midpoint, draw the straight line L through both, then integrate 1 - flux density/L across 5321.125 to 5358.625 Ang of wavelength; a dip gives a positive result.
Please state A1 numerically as 2.3 Ang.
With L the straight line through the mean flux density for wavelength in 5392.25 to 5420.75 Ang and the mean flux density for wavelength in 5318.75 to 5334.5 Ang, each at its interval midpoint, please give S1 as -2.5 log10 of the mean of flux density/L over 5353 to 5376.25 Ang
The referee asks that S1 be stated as -0.11 mag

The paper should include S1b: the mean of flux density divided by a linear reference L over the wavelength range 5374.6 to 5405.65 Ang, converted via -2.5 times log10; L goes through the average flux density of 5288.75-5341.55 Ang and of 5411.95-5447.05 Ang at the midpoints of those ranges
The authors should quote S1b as 0.18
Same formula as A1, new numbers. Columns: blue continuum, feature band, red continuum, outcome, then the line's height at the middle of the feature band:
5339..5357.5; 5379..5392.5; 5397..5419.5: -0.9 Ang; 6.58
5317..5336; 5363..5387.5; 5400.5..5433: -1.3 Ang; 7.06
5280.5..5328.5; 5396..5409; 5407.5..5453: 4.1 Ang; 7.46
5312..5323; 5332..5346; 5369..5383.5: 1.1 Ang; 7.73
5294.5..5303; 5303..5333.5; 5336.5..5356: -0.8 Ang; 7.4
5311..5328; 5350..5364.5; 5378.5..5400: -1.0 Ang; 7.09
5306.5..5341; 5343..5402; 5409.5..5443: 2.8 Ang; 7.45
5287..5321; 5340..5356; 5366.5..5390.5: 0.1 Ang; 7.49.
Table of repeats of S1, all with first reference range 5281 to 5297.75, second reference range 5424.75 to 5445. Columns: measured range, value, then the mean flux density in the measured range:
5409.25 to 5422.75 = 0.01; 7.43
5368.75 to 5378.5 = 0.00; 7.53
